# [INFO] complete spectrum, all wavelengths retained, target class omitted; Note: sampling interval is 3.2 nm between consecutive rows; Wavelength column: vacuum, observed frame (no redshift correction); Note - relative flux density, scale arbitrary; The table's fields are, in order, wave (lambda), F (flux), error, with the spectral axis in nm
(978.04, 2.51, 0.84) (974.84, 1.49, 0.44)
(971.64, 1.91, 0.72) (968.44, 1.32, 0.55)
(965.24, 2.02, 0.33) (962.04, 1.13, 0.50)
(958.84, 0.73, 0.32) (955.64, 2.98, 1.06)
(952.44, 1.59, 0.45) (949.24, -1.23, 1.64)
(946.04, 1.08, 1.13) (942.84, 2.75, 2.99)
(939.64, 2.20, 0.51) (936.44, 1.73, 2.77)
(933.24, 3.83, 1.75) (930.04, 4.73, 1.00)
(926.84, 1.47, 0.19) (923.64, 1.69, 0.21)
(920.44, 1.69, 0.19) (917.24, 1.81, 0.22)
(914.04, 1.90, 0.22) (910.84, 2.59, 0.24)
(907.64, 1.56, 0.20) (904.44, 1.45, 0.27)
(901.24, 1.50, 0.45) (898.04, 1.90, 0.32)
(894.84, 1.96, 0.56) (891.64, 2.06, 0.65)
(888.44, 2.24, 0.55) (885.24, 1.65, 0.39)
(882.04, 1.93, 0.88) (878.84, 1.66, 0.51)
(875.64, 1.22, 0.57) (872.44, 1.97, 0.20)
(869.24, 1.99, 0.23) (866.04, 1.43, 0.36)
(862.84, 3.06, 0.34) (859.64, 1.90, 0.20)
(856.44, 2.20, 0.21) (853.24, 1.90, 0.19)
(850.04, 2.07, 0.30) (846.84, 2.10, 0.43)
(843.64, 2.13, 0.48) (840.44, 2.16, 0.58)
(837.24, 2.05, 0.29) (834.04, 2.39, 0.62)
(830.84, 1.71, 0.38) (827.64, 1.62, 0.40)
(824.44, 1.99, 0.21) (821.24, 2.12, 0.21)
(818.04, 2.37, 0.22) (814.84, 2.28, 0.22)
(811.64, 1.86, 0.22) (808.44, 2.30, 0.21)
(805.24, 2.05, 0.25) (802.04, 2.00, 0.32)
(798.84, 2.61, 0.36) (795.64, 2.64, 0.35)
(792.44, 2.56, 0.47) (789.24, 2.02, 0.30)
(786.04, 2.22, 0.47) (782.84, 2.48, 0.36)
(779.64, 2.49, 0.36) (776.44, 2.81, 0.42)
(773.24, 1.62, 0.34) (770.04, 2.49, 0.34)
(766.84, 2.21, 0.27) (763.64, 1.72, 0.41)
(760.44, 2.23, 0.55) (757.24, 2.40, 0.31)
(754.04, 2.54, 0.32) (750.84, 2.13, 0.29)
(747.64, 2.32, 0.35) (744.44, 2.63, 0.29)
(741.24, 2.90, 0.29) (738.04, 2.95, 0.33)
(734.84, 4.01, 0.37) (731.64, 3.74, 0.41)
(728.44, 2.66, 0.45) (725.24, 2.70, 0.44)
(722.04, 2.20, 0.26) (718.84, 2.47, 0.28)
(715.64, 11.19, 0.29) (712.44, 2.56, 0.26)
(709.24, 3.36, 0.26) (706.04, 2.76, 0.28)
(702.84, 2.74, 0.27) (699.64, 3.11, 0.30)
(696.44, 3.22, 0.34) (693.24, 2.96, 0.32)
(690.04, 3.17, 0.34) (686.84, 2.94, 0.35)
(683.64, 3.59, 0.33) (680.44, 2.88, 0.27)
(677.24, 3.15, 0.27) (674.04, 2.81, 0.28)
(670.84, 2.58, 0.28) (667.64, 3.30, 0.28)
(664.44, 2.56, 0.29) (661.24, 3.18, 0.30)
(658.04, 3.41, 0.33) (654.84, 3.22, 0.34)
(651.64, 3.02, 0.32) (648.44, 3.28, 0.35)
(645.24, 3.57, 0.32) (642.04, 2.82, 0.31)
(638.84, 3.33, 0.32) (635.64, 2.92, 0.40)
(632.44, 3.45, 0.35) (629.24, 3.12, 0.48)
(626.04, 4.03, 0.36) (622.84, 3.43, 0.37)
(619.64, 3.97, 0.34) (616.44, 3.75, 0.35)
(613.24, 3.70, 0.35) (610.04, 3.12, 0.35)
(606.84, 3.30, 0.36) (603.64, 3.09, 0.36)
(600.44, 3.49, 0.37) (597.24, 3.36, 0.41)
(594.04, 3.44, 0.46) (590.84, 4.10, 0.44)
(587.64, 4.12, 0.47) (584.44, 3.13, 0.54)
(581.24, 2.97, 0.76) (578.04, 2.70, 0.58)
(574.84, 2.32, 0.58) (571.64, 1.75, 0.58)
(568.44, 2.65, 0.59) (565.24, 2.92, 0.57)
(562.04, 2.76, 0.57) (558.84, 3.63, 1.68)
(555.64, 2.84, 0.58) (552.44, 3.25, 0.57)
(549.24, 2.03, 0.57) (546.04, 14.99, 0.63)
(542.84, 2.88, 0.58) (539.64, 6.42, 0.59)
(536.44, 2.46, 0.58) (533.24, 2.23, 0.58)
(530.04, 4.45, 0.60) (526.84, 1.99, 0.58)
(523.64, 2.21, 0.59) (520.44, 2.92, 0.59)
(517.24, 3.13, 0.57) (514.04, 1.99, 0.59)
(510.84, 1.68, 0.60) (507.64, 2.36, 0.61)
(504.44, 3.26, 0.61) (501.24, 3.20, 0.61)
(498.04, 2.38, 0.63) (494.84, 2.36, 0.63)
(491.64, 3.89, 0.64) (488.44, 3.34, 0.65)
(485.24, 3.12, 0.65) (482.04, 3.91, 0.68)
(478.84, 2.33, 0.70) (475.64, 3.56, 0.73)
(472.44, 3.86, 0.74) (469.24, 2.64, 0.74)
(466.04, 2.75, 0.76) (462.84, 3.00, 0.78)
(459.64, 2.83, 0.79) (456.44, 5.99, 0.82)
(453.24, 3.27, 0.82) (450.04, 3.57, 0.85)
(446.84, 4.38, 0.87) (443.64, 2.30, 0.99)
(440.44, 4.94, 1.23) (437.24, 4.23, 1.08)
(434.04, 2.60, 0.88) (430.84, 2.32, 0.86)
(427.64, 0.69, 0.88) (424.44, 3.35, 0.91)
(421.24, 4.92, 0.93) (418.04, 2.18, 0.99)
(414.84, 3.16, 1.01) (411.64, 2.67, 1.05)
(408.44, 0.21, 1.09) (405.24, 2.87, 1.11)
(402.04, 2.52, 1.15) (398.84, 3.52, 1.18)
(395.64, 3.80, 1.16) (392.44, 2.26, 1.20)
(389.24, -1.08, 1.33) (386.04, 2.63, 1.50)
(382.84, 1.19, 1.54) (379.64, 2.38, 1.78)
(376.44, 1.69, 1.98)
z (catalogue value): 0.09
